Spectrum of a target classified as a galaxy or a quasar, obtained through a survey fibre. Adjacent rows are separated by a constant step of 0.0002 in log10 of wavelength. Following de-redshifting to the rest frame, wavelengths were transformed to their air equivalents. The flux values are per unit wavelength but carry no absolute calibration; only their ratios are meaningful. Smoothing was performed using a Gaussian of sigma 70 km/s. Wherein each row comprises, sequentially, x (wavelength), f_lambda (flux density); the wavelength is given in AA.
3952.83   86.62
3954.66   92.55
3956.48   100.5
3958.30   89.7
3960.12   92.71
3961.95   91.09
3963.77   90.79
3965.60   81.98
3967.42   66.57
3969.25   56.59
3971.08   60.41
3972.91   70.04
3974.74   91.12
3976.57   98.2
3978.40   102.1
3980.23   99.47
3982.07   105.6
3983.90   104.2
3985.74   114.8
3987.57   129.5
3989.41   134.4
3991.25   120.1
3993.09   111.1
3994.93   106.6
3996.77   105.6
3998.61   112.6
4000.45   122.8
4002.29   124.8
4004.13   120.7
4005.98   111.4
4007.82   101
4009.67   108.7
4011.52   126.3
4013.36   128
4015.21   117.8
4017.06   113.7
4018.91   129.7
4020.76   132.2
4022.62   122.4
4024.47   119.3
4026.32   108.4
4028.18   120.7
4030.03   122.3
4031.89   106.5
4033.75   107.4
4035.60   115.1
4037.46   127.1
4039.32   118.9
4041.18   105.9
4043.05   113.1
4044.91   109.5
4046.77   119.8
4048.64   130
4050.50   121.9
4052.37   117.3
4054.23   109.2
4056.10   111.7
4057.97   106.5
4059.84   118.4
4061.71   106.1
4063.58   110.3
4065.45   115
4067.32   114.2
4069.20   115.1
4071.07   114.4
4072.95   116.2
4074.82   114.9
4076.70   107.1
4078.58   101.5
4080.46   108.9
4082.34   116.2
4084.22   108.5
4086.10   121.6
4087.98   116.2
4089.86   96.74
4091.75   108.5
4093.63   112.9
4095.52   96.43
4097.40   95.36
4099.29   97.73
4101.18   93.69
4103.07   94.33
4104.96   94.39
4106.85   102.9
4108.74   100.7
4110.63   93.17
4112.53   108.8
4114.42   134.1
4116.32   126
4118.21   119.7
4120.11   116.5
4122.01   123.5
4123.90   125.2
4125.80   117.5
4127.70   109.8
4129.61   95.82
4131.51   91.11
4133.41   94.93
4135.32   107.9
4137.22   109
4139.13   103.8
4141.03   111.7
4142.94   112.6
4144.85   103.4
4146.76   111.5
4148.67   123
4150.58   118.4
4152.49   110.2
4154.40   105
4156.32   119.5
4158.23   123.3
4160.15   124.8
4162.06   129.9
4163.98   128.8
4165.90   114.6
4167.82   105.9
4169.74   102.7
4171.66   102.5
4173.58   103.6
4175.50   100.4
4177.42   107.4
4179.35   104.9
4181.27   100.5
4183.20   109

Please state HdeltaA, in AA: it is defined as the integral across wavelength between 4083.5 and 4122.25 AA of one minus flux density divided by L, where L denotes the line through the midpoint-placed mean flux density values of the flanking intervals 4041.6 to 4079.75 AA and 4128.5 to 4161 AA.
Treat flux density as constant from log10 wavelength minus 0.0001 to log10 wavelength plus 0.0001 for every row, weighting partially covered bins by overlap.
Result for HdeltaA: 1.4 AA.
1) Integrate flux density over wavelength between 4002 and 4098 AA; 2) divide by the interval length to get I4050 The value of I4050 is 114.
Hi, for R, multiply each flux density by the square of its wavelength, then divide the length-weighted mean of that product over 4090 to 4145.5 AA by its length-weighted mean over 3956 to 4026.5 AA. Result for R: 1.1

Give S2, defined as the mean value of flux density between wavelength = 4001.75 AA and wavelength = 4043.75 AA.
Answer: 117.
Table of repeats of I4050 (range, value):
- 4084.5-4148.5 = 108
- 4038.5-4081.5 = 113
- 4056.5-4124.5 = 110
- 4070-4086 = 112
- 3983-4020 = 117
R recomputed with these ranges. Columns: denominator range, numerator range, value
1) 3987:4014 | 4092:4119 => 0.94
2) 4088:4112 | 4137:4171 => 1.18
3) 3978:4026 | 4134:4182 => 1.03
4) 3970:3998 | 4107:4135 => 1.15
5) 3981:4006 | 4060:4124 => 0.99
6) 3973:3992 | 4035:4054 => 1.12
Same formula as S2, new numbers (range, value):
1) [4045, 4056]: 118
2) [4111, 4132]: 115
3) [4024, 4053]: 116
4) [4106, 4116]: 109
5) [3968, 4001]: 102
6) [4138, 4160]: 113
